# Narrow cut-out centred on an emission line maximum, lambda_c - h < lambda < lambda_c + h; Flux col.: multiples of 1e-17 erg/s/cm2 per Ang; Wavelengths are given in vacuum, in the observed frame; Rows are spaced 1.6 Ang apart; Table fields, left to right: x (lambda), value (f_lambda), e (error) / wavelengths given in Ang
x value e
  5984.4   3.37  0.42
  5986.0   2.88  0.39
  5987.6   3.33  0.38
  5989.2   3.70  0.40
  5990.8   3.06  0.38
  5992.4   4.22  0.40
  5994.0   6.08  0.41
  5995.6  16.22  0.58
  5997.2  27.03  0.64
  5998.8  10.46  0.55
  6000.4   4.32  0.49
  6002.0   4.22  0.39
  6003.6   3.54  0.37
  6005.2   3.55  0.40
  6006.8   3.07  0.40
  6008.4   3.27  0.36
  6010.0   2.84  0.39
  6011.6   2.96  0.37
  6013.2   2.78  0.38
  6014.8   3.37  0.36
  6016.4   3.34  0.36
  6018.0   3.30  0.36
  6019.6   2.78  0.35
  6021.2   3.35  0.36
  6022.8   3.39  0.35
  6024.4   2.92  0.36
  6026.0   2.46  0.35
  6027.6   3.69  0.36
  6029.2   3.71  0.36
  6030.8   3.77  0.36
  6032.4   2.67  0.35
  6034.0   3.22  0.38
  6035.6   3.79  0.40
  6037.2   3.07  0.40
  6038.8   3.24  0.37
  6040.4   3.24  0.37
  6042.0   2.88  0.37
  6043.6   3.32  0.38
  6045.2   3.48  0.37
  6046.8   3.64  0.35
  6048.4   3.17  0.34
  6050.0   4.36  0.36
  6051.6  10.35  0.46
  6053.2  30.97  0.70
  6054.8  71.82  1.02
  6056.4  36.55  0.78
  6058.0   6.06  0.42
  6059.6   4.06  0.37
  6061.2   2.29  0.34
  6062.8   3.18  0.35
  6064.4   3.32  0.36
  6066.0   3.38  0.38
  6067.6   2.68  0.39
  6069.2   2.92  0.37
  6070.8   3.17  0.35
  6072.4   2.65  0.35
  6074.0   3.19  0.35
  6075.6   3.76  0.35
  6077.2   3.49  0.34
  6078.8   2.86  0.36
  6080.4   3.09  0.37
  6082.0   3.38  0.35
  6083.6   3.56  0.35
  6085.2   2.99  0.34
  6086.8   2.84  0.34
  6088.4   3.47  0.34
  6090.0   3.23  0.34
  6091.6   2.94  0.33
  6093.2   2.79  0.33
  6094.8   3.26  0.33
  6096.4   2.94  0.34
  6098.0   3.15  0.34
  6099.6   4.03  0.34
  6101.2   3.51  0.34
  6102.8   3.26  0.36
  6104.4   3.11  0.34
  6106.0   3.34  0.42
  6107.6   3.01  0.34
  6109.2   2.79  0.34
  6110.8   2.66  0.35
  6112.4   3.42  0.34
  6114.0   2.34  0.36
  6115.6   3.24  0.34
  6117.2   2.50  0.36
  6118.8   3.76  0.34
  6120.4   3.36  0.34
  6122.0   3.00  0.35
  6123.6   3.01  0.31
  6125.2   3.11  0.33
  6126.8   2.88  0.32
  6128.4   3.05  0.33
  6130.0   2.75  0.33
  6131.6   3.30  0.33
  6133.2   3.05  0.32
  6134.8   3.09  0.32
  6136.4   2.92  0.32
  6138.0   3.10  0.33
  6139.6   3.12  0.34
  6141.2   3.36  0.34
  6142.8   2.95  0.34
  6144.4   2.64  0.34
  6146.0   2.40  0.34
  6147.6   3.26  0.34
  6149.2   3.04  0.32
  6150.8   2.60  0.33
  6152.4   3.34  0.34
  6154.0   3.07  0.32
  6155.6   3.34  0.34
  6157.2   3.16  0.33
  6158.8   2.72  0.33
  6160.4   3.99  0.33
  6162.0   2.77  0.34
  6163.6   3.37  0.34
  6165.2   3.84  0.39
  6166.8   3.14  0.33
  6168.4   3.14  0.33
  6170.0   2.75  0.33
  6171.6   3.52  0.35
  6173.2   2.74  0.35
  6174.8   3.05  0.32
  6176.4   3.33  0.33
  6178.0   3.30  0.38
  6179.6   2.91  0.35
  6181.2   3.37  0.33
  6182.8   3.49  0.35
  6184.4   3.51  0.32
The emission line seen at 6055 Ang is [O III] 5007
